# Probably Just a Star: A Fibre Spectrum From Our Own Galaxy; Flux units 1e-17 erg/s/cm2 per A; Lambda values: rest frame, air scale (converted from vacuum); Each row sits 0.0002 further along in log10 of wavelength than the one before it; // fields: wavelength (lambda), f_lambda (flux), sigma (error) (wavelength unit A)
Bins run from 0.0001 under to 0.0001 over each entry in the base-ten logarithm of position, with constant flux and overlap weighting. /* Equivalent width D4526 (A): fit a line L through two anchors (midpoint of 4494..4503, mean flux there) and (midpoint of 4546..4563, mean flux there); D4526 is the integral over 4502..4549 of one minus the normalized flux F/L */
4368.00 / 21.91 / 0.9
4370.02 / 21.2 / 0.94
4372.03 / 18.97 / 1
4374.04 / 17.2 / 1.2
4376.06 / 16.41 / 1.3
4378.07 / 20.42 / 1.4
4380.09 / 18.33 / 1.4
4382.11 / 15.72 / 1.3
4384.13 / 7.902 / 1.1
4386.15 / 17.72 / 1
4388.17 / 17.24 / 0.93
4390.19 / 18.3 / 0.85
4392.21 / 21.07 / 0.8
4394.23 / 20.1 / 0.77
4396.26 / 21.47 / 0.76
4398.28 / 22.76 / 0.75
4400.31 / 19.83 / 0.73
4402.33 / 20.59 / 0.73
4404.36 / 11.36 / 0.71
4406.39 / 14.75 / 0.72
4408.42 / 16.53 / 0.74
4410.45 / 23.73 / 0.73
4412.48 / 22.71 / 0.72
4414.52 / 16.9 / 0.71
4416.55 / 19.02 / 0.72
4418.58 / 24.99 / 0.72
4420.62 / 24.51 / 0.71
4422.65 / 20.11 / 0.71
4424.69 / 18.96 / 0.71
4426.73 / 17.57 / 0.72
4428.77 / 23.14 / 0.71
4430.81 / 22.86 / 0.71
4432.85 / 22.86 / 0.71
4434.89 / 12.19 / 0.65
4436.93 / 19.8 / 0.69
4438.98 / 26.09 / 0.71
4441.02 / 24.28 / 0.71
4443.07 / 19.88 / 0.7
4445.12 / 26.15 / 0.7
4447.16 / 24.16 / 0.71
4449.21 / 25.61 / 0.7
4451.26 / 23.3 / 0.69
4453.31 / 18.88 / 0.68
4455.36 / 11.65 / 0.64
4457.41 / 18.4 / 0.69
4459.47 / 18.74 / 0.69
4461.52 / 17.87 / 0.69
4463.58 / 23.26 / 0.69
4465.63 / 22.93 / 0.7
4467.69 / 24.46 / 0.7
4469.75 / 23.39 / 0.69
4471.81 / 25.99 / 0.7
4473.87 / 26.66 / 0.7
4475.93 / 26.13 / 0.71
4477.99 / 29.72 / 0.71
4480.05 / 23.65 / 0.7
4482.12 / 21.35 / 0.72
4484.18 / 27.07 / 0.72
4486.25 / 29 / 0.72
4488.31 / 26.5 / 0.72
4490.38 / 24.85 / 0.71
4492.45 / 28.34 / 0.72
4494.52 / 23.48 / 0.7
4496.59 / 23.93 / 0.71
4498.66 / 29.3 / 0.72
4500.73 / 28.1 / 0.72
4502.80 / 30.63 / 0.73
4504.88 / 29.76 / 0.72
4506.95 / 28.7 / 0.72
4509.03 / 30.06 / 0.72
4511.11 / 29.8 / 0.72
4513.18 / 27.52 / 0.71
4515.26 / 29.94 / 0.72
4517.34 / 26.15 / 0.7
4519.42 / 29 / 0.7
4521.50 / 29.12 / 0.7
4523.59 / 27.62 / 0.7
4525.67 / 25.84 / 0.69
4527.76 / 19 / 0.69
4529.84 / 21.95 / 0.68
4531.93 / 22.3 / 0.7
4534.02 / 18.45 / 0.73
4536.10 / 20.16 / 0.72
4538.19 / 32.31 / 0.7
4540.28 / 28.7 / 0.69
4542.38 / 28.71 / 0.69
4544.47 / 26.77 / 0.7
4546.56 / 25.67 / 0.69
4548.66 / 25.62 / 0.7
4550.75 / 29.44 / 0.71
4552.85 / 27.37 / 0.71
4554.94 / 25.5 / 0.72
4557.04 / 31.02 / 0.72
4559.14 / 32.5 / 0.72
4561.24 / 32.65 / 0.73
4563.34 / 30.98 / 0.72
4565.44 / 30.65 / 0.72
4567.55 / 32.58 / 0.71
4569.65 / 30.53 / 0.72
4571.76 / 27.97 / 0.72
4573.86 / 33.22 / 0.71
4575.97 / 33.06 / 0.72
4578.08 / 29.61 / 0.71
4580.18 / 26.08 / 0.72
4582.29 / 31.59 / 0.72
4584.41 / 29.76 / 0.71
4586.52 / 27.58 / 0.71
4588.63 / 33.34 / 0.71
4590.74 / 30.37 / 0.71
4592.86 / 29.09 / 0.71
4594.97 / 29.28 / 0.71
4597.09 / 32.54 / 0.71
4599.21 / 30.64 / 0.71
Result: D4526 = 2.0 A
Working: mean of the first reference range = 27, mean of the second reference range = 28.9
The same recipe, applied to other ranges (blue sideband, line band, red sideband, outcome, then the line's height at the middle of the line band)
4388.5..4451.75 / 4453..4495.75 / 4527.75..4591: 0.49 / 23.7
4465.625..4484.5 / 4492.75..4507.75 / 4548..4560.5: -0.79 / 26.3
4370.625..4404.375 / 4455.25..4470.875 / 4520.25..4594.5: 1.43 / 22.7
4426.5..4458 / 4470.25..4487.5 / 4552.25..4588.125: -1.70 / 23.8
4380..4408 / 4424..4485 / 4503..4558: -1.48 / 21.7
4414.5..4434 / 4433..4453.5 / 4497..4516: 0.80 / 23.1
